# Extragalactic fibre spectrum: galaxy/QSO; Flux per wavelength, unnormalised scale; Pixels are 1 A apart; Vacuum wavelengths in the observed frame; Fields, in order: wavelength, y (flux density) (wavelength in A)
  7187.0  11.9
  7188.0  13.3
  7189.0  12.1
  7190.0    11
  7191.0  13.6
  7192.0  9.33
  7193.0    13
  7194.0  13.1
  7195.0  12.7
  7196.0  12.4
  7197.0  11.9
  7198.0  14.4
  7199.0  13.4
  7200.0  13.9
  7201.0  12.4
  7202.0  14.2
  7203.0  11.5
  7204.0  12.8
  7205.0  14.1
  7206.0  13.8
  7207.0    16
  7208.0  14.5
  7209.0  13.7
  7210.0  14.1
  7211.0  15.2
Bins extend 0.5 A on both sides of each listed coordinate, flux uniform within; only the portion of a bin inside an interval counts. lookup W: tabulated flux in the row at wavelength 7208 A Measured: 14.5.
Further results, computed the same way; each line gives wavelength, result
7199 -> 13.4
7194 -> 13.1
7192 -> 9.33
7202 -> 14.2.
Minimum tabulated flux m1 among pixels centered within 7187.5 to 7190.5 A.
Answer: 11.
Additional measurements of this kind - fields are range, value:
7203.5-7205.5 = 12.8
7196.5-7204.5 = 11.5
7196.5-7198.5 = 11.9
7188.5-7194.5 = 9.33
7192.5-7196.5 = 12.4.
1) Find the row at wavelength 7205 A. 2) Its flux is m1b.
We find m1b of 14.1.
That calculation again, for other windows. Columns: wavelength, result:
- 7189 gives 12.1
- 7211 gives 15.2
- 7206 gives 13.8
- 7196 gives 12.4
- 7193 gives 13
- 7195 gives 12.7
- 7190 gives 11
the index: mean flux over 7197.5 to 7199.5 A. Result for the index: 13.9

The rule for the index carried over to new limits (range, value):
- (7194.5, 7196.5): 12.6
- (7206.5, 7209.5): 14.7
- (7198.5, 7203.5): 13.1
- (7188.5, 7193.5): 11.8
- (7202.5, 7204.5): 12.2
